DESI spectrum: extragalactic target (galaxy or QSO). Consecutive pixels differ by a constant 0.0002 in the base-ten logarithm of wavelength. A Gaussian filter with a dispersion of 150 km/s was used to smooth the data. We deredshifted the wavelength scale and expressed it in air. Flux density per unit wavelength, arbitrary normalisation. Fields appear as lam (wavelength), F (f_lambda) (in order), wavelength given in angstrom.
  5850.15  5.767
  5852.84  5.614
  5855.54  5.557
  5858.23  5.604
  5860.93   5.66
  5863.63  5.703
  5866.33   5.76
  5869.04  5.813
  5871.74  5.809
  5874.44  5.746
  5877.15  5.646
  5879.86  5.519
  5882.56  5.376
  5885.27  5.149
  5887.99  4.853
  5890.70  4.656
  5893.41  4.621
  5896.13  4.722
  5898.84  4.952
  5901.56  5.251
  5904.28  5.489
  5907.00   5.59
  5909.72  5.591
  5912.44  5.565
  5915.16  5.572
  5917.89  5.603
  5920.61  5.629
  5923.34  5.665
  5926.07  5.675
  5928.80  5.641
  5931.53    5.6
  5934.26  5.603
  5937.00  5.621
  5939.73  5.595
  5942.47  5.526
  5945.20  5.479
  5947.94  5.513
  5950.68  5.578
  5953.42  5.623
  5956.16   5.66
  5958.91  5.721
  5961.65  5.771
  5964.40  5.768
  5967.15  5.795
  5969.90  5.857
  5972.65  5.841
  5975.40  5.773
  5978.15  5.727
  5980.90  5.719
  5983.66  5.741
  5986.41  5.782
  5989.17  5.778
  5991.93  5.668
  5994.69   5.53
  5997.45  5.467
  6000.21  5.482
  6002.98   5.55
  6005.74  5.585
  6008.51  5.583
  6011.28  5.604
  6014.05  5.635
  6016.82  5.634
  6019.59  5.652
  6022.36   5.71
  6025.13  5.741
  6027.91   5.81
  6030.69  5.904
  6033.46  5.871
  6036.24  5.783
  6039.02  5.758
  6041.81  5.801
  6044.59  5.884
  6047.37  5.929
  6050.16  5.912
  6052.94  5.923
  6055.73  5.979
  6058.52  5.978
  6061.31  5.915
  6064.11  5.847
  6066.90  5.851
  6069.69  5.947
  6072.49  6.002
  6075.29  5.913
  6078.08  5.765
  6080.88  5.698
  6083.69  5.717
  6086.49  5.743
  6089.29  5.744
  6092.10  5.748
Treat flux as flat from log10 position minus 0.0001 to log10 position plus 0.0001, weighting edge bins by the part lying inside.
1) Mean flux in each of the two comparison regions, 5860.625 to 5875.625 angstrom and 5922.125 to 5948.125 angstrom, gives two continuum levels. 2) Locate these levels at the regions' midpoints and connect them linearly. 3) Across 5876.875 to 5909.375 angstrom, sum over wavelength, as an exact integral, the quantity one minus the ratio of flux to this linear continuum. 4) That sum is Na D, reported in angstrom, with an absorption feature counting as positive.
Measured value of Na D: 3.1 angstrom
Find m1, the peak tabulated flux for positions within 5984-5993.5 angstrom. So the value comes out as 5.782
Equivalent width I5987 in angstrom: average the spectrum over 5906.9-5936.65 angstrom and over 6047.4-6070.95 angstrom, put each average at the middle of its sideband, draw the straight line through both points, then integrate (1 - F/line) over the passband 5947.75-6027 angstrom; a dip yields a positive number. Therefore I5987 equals 1.2 angstrom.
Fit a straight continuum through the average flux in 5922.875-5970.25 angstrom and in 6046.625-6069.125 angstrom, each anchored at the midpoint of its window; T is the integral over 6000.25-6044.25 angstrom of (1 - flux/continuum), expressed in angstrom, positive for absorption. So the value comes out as 0.9 angstrom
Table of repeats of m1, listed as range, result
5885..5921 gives 5.629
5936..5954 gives 5.623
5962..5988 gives 5.857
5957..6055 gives 5.929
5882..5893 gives 5.376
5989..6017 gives 5.778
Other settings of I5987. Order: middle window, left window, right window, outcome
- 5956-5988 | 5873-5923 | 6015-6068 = -1.1 angstrom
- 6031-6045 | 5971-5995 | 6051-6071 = 0.1 angstrom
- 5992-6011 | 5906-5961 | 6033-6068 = 0.7 angstrom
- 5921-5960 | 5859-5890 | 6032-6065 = 0.4 angstrom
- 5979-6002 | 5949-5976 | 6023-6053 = 0.5 angstrom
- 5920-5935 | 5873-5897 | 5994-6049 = -0.9 angstrom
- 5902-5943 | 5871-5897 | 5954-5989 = -1.1 angstrom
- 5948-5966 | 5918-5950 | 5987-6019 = -0.3 angstrom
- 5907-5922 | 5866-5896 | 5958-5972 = -0.2 angstrom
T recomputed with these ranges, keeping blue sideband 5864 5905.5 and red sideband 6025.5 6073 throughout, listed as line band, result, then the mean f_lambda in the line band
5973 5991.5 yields -0.4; 5.76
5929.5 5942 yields -0.3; 5.6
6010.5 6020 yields 0.2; 5.63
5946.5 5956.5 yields -0.1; 5.59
